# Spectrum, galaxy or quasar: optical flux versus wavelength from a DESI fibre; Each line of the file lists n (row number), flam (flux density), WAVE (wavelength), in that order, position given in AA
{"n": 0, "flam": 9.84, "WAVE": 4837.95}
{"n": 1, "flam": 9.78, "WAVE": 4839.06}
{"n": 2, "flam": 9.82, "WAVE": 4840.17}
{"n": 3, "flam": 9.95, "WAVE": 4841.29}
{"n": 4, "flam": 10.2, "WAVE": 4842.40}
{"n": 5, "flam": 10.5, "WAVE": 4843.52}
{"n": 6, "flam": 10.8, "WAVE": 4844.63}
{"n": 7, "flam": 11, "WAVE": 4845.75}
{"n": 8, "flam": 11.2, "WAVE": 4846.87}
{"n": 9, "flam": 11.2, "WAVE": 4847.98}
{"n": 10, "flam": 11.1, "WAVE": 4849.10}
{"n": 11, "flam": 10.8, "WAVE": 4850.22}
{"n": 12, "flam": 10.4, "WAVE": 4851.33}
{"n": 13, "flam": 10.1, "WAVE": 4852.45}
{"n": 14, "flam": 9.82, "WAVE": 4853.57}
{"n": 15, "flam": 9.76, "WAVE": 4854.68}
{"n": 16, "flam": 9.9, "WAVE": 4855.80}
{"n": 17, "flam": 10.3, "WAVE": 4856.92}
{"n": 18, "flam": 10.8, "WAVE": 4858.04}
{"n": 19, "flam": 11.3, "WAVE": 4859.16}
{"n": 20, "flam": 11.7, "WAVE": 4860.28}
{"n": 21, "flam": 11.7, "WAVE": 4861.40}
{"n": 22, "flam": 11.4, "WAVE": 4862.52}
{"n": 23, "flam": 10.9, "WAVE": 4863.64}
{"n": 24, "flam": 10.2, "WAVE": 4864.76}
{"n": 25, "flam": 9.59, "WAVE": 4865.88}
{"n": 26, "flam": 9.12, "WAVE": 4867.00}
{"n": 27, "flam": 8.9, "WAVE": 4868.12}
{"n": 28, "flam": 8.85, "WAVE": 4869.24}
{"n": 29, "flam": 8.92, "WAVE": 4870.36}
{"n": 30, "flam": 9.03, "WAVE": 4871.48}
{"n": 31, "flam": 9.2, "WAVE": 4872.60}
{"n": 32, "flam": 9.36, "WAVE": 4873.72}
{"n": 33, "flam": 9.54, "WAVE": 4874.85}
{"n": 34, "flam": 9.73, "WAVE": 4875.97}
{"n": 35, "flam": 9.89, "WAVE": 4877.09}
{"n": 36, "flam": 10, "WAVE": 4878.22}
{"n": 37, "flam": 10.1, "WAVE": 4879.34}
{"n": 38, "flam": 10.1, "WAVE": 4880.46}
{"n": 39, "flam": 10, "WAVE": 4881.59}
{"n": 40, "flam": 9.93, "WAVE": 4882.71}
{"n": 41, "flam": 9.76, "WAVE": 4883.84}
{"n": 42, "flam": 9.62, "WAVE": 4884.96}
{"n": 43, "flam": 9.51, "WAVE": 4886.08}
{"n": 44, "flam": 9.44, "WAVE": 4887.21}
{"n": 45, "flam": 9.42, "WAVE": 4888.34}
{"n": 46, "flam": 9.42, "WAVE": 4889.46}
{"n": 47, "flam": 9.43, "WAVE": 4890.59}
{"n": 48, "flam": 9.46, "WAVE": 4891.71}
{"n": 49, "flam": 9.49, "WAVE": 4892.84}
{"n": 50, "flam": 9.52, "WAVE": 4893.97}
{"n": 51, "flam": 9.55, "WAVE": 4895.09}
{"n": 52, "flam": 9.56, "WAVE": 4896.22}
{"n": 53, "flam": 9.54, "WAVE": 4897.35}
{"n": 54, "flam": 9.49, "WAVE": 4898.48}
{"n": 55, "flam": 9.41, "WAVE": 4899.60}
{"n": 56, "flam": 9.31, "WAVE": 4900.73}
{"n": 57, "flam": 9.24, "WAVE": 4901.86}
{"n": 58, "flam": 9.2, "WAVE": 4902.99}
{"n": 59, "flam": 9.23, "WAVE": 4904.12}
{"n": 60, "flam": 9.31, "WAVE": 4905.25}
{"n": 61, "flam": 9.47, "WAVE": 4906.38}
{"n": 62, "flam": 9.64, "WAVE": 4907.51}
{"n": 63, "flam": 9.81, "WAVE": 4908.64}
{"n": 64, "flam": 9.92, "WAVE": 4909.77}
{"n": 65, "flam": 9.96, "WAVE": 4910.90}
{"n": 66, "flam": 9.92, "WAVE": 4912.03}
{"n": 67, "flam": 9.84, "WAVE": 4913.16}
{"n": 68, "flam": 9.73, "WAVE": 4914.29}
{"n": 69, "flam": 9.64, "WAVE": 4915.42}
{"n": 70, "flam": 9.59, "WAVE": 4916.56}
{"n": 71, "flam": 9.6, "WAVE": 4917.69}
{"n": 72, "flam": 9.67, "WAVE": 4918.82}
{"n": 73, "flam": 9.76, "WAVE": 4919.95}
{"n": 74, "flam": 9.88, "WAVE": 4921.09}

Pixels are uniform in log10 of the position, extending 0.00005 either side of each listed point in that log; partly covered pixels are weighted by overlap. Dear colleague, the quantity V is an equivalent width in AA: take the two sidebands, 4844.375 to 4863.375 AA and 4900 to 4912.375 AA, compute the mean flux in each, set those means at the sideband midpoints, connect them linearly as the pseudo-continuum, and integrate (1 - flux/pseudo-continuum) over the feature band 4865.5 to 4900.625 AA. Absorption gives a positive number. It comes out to 2.0 AA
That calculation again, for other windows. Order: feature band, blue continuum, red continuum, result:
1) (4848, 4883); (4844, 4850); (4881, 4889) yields 0.91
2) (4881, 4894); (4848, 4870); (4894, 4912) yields 0.31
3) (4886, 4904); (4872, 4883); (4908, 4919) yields 0.64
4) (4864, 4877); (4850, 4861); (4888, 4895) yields 0.92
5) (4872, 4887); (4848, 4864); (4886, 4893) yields 0.12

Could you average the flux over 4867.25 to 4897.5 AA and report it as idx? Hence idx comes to 9.53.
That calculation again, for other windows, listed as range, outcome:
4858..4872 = 10.2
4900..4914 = 9.57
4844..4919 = 9.89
